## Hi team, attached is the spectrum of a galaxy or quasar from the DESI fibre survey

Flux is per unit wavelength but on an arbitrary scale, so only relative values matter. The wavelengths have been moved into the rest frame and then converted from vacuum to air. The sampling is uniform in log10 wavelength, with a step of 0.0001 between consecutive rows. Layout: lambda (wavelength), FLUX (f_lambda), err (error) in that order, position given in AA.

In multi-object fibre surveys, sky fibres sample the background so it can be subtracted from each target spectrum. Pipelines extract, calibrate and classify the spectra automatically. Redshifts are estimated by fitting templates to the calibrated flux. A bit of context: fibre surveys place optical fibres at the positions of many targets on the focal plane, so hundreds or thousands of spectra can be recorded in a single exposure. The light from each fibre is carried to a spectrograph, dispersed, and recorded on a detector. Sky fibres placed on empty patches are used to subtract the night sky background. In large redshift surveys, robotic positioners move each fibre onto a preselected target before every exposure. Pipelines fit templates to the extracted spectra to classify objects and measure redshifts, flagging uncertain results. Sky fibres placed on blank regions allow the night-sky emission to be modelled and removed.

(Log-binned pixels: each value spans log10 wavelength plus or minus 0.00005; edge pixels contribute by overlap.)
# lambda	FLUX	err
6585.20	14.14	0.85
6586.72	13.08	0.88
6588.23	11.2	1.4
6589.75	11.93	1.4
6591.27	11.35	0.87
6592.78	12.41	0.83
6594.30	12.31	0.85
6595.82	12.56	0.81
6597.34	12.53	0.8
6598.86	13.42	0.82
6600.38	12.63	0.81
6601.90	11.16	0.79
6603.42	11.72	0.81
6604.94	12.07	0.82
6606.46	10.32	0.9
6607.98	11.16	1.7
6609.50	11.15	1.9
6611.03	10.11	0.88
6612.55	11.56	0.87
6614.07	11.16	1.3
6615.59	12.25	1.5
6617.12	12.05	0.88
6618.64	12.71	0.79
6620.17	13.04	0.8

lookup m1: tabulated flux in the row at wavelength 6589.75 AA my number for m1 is 11.93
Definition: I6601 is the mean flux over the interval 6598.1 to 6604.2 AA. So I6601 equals 12.2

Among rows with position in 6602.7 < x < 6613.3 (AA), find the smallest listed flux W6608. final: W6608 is 10.11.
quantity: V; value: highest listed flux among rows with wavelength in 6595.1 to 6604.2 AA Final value 13.42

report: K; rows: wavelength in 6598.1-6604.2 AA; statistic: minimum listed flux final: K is 11.16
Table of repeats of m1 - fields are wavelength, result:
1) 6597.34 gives 12.53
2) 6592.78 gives 12.41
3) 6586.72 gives 13.08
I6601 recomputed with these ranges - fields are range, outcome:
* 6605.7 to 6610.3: 10.9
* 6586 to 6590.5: 12.1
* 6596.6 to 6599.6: 13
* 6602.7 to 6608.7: 11.3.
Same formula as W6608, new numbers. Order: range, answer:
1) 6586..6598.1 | 11.2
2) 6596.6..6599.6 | 12.53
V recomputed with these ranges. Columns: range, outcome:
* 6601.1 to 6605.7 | 12.07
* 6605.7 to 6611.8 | 11.16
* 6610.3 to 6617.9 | 12.25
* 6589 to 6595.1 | 12.41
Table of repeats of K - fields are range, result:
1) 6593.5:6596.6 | 12.31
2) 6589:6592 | 11.35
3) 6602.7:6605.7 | 11.72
